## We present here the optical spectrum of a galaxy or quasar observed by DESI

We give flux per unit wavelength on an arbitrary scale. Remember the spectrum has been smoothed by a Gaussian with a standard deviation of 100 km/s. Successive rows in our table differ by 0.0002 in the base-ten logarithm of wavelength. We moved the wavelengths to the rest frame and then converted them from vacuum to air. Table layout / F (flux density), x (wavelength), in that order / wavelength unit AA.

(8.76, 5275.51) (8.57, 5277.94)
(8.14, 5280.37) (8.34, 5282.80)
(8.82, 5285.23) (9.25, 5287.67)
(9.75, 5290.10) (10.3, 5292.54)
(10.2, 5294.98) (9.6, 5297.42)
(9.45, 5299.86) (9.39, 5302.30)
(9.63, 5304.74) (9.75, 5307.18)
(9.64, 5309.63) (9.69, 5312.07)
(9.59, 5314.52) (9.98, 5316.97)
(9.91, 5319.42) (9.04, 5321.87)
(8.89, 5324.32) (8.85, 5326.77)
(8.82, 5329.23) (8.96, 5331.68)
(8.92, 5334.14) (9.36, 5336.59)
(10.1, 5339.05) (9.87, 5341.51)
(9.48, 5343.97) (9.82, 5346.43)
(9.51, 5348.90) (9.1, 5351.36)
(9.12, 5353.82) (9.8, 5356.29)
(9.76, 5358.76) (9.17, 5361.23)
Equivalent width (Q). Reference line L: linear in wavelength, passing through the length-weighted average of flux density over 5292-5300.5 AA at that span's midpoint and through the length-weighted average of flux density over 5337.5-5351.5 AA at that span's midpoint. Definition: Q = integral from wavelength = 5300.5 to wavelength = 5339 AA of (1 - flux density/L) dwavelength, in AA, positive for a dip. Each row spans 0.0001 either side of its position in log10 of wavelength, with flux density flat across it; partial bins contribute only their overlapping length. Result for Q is 1.6 AA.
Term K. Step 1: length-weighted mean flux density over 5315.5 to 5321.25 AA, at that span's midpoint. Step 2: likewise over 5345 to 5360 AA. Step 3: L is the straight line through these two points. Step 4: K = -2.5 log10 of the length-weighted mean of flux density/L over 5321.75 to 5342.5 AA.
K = 0.06 mag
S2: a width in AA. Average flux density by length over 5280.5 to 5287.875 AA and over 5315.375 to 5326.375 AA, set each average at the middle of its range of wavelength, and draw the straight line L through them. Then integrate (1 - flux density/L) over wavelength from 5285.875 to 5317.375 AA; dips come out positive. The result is -2.4 AA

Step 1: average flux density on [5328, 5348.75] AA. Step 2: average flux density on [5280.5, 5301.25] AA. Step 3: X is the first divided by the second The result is 1.00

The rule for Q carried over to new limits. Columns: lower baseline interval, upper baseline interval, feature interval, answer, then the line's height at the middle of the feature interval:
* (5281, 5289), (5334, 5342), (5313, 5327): -0.13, 9.34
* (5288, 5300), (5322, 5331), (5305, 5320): -0.72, 9.3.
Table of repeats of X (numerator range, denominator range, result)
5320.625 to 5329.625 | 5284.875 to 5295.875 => 0.92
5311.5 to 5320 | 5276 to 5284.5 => 1.16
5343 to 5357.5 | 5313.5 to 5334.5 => 1.03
